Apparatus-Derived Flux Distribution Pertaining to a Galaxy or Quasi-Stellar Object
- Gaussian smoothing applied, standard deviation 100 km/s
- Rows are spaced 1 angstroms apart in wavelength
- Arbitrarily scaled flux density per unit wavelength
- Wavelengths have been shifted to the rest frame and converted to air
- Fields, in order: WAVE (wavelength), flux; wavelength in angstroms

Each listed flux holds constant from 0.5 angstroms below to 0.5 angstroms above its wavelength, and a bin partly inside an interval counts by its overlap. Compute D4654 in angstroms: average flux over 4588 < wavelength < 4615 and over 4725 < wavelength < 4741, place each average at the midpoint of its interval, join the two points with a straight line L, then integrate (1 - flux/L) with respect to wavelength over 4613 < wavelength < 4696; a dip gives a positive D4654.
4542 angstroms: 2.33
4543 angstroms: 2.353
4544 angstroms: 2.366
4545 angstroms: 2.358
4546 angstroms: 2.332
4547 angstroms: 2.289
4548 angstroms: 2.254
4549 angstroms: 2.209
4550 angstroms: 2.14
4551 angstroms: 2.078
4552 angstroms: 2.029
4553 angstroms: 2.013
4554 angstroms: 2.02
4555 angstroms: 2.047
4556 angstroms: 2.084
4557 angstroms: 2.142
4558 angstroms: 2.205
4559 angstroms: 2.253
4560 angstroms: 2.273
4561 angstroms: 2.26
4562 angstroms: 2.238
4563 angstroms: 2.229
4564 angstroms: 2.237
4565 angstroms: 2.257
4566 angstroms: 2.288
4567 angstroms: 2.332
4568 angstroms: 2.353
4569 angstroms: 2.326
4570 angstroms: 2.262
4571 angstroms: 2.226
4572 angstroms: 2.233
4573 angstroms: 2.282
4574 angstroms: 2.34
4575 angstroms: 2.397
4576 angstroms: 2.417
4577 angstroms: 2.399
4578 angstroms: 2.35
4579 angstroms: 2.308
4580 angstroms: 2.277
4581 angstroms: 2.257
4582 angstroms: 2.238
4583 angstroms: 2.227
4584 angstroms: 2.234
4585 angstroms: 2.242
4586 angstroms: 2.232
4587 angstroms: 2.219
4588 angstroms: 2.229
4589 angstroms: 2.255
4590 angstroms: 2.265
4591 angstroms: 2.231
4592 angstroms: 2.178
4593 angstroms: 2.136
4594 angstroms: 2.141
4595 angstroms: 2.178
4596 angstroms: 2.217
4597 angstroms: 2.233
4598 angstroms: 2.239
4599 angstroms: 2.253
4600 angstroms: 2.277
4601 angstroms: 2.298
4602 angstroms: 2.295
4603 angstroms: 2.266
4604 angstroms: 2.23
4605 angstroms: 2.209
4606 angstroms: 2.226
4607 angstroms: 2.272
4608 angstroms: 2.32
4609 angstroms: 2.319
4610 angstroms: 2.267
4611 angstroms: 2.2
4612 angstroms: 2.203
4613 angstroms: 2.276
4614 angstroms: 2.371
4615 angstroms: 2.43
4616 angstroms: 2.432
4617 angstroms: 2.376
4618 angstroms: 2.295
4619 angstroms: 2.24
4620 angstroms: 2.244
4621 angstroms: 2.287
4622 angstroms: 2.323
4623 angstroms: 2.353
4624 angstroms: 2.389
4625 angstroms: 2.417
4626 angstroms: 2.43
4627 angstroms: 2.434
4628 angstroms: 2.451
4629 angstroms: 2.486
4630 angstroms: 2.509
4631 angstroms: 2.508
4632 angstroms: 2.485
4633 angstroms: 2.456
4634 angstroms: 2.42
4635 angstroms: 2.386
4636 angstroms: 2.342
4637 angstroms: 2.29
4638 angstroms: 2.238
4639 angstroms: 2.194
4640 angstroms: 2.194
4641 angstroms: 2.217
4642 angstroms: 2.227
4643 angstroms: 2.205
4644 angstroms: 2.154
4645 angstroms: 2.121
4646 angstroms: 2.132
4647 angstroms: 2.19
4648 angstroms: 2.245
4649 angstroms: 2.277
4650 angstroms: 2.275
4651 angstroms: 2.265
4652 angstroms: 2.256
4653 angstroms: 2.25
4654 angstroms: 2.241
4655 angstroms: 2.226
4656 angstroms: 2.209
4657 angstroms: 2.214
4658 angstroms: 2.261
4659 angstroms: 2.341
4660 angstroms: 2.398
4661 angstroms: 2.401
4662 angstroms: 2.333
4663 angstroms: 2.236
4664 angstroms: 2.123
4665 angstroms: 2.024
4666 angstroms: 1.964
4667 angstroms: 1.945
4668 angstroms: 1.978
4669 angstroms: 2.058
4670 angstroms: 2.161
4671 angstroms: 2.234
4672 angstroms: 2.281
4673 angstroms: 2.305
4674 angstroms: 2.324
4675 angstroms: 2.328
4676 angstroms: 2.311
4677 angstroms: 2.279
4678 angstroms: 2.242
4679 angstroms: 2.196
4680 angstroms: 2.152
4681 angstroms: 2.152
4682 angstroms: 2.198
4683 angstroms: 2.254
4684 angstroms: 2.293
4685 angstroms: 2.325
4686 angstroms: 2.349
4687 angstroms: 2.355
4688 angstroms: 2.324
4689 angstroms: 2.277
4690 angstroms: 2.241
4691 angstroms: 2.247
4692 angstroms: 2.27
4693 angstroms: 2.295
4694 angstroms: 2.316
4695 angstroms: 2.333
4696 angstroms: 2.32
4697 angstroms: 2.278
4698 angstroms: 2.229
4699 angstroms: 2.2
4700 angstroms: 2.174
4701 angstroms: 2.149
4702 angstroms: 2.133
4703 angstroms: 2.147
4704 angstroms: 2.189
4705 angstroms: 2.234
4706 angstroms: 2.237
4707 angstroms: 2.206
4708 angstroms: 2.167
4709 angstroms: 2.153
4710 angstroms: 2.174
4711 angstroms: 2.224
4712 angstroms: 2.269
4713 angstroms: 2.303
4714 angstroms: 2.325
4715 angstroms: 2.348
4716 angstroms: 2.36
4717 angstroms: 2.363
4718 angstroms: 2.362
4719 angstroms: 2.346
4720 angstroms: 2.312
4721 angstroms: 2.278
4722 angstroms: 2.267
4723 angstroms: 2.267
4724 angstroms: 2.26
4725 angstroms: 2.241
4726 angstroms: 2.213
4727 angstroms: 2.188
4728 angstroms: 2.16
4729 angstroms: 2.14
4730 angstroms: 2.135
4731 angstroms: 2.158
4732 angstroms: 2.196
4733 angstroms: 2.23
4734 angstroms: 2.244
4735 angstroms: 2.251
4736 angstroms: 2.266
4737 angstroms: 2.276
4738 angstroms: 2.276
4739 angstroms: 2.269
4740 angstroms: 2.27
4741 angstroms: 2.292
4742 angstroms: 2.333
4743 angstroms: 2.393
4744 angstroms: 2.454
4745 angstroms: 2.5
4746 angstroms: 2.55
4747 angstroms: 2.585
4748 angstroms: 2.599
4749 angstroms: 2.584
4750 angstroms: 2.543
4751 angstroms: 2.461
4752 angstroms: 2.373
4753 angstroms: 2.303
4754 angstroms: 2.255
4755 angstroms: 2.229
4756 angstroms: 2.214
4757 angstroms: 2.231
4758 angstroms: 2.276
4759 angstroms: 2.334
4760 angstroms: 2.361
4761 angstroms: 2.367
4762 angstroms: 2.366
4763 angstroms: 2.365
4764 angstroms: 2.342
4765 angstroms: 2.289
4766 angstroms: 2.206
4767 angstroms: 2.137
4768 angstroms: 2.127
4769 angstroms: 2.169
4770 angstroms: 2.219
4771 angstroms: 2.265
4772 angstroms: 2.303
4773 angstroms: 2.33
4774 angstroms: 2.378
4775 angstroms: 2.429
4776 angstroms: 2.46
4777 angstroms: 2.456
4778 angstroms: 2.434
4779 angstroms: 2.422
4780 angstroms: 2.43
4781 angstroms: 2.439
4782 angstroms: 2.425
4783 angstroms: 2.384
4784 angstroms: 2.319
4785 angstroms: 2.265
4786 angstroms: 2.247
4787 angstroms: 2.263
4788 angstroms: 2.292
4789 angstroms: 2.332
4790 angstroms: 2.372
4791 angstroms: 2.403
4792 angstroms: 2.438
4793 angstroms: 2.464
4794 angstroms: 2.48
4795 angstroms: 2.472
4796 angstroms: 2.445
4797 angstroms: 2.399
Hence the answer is -1.53 angstroms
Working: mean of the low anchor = 2.25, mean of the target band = 2.28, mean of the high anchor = 2.22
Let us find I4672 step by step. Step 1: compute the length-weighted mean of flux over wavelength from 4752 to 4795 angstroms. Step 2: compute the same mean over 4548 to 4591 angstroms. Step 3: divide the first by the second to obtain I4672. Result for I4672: 1.04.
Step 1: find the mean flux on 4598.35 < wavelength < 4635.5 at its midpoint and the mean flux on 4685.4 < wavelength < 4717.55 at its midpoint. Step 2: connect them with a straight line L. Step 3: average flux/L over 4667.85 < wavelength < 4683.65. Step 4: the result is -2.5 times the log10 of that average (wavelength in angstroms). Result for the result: 0.03 mag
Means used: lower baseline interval 2.34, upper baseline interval 2.26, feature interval 2.22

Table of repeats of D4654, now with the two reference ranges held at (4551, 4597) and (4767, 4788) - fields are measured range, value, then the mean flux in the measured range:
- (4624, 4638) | -1.0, 2.42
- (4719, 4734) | 0.6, 2.22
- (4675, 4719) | 0.7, 2.26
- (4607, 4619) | -0.3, 2.31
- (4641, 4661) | 0.3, 2.24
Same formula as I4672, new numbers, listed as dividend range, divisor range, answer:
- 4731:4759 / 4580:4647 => 1.03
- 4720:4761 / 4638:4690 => 1.04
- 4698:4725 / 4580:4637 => 0.98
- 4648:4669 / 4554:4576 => 0.98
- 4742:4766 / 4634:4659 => 1.06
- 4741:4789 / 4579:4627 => 1.04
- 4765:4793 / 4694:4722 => 1.04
